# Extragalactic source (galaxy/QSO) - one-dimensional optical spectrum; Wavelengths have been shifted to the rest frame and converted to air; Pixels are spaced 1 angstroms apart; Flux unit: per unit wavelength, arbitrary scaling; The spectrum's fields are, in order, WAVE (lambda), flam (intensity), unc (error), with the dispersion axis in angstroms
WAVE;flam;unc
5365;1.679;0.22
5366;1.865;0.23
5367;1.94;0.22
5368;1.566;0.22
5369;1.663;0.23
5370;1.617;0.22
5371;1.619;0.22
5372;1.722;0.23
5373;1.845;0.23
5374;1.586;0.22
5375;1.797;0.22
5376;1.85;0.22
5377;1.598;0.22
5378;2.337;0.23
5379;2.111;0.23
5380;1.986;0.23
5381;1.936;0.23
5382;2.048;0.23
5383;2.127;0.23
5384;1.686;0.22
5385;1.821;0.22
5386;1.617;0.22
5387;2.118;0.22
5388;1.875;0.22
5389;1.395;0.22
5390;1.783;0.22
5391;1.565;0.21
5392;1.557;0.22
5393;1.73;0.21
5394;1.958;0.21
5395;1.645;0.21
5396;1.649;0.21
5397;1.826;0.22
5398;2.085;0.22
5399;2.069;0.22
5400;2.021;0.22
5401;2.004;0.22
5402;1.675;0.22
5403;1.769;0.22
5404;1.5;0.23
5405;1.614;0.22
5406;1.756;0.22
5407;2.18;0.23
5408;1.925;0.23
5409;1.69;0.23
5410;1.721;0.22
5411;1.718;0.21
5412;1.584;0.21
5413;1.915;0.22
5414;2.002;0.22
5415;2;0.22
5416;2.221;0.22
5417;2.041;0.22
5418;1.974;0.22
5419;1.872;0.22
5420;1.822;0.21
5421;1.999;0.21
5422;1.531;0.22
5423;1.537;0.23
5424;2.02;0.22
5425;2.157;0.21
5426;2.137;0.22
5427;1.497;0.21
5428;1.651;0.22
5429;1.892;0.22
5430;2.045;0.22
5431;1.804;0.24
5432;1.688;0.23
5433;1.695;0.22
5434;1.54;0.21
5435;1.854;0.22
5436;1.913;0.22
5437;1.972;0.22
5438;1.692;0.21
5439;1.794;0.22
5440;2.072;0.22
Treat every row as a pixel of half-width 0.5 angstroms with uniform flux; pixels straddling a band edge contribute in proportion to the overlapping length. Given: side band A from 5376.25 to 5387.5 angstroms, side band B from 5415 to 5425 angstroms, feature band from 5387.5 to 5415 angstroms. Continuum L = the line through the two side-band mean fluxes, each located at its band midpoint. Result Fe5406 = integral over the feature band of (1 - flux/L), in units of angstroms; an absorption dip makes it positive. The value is 1.9 angstroms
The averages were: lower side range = 1.94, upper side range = 1.91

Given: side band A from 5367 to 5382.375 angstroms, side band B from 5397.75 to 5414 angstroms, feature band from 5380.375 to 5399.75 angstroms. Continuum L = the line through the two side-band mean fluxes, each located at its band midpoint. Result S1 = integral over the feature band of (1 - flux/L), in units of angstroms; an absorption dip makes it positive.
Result 0.1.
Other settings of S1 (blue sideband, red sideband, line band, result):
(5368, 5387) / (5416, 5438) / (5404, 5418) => -0.2 angstroms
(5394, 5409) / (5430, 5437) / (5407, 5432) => -0.8 angstroms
